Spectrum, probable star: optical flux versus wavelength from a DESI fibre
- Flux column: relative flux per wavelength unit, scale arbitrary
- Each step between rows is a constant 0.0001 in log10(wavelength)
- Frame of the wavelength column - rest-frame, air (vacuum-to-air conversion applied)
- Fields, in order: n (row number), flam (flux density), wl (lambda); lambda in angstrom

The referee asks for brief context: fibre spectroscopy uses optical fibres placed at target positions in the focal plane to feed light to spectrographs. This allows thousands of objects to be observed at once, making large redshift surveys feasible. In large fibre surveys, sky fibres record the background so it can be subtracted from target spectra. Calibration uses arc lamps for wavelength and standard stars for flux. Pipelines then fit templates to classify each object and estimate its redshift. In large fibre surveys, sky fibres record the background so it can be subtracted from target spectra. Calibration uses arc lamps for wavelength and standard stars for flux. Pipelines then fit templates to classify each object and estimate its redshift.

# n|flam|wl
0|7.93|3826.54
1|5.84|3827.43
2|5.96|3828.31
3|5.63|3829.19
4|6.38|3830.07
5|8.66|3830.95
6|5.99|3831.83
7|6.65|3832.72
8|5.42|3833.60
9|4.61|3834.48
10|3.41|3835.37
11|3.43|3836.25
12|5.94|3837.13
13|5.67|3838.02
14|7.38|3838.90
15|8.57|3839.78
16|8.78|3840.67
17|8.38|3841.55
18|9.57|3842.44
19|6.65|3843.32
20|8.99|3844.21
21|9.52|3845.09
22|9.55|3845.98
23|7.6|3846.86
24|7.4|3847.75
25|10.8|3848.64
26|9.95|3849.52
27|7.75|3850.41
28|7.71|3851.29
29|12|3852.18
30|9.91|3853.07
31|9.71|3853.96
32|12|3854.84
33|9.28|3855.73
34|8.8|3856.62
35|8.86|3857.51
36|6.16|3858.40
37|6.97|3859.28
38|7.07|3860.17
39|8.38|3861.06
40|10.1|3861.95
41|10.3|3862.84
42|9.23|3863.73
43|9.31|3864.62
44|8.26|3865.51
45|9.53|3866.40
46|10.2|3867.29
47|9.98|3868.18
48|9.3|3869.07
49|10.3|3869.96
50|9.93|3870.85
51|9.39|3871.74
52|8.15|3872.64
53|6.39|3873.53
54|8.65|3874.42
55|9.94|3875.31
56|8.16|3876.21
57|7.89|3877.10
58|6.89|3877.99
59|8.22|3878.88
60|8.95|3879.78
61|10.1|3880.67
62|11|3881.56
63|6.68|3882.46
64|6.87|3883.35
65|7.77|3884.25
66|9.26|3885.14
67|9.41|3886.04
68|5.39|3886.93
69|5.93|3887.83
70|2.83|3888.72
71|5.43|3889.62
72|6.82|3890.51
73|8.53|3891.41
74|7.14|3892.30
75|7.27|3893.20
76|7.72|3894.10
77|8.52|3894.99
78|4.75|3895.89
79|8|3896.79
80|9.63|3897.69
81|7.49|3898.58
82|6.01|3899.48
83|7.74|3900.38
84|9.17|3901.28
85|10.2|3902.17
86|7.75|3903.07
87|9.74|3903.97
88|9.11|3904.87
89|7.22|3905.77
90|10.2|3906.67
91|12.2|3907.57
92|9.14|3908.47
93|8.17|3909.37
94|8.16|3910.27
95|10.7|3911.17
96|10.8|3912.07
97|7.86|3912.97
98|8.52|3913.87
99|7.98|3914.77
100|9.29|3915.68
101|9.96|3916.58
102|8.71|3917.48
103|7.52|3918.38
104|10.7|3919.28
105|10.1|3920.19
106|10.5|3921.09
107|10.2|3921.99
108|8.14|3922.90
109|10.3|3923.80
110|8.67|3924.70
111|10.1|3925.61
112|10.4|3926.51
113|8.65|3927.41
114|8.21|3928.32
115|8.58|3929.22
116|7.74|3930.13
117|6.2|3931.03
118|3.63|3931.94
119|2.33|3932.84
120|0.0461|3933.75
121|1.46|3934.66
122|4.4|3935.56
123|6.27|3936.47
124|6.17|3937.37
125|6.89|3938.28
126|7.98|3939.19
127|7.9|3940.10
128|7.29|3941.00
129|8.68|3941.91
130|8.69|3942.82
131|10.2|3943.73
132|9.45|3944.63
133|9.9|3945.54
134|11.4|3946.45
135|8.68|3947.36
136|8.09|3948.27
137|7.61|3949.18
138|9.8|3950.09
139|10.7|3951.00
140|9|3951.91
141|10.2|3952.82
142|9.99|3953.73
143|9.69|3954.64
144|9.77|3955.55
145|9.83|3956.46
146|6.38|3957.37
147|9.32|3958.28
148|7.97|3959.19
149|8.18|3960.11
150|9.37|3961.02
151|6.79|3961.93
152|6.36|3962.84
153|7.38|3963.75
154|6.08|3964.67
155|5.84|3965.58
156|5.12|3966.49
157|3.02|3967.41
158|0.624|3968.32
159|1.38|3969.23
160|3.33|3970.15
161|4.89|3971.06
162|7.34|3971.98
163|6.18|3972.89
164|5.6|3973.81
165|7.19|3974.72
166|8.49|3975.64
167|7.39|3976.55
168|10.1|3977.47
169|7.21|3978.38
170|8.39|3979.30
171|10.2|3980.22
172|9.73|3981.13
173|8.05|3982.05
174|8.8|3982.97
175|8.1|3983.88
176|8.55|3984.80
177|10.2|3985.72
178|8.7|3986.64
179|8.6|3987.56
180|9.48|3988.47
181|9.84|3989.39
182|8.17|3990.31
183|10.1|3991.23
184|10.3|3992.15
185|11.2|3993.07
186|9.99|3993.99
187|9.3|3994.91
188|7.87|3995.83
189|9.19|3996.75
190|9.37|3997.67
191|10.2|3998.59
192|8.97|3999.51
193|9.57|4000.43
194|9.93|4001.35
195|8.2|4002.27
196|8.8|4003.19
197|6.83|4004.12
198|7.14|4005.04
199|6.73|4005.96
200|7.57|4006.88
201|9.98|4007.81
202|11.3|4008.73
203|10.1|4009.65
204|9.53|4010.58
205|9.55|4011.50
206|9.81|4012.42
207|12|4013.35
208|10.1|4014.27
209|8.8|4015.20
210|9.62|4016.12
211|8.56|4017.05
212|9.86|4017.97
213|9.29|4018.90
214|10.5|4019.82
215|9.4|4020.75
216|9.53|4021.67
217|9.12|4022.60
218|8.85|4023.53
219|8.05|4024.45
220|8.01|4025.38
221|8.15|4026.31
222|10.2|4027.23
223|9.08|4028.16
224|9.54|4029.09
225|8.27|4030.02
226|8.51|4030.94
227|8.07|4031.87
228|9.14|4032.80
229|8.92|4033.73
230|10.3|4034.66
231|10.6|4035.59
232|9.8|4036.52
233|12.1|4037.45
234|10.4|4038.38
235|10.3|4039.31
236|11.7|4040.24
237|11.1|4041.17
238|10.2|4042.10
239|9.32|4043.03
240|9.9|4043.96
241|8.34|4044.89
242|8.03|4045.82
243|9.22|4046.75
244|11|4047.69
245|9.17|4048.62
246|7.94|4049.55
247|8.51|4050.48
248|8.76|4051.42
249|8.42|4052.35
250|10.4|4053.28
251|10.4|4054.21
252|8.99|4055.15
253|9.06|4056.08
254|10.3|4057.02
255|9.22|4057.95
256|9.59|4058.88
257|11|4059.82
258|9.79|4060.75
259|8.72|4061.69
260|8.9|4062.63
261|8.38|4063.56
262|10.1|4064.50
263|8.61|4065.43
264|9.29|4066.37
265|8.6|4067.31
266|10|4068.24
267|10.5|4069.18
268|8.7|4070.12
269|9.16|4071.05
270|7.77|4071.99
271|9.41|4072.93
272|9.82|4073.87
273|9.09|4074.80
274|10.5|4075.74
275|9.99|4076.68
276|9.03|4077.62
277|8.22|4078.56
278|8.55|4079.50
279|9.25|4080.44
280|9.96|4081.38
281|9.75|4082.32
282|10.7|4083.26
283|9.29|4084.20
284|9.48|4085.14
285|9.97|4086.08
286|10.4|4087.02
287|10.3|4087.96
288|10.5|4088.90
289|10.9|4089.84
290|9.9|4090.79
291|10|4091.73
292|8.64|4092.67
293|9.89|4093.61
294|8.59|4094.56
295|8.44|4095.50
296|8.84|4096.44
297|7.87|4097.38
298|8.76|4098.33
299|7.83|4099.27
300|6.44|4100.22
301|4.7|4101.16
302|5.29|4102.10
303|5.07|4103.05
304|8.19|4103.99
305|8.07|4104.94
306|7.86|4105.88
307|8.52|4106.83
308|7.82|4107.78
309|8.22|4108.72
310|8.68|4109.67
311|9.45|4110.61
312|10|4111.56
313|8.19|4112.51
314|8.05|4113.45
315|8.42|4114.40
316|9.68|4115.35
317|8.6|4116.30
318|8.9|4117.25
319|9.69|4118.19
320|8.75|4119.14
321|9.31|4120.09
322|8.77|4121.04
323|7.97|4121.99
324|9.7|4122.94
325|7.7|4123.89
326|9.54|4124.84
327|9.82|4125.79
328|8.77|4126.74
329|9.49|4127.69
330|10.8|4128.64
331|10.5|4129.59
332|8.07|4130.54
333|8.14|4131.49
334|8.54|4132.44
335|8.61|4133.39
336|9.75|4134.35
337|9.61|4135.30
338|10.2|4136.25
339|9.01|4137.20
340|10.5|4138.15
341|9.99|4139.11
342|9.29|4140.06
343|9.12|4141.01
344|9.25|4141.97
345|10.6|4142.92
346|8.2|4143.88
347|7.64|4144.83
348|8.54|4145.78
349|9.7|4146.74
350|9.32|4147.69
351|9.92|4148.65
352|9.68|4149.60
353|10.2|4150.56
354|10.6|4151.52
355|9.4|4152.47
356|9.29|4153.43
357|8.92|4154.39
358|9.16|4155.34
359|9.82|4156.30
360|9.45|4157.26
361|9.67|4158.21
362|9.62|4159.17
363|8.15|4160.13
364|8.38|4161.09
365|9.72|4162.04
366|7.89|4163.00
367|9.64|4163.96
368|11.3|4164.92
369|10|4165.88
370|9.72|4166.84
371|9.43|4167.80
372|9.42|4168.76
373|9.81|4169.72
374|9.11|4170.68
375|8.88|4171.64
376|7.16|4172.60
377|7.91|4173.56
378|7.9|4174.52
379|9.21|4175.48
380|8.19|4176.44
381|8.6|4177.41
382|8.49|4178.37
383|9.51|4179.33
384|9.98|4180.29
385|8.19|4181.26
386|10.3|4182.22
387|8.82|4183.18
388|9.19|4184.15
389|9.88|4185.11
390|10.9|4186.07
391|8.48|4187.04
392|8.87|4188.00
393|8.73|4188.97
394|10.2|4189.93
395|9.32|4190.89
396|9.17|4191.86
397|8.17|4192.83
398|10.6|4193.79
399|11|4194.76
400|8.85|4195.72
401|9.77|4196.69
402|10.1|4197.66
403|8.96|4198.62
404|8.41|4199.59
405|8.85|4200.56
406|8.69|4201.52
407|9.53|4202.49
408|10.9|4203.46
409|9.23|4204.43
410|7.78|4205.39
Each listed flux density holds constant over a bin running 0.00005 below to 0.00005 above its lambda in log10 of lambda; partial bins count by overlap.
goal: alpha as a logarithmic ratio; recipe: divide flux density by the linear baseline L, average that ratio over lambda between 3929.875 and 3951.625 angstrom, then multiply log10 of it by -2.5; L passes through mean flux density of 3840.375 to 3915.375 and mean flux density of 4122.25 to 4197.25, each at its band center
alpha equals 0.21 mag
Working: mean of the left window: 8.55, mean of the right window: 9.29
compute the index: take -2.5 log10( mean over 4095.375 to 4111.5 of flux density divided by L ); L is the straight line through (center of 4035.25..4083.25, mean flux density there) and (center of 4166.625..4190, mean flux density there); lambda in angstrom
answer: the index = 0.212 mag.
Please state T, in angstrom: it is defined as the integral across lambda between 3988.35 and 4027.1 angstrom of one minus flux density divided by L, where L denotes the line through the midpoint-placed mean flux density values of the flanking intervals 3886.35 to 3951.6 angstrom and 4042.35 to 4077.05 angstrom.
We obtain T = -1.8 angstrom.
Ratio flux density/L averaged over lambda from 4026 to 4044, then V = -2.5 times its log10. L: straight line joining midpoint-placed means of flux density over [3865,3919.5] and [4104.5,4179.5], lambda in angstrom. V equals -0.11 mag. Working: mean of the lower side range 8.41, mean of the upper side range 9.11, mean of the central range 9.79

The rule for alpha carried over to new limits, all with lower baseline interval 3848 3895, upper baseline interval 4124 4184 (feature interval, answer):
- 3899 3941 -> 0.073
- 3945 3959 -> -0.074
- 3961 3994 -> 0.178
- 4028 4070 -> -0.064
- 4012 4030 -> -0.055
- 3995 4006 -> 0.023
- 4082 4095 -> -0.092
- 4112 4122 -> 0.044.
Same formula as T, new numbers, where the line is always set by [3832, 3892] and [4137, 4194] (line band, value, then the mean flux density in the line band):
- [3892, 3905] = 0.5 angstrom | 8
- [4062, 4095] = -2.0 angstrom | 9.49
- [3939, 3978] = 3.9 angstrom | 7.65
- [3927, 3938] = 4.0 angstrom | 5.32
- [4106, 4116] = 0.4 angstrom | 8.67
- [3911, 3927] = -2.1 angstrom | 9.45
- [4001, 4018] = -0.9 angstrom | 9.16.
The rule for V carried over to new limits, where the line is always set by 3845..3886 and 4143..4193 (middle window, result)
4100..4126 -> 0.110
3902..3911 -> -0.029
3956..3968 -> 0.277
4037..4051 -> -0.083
